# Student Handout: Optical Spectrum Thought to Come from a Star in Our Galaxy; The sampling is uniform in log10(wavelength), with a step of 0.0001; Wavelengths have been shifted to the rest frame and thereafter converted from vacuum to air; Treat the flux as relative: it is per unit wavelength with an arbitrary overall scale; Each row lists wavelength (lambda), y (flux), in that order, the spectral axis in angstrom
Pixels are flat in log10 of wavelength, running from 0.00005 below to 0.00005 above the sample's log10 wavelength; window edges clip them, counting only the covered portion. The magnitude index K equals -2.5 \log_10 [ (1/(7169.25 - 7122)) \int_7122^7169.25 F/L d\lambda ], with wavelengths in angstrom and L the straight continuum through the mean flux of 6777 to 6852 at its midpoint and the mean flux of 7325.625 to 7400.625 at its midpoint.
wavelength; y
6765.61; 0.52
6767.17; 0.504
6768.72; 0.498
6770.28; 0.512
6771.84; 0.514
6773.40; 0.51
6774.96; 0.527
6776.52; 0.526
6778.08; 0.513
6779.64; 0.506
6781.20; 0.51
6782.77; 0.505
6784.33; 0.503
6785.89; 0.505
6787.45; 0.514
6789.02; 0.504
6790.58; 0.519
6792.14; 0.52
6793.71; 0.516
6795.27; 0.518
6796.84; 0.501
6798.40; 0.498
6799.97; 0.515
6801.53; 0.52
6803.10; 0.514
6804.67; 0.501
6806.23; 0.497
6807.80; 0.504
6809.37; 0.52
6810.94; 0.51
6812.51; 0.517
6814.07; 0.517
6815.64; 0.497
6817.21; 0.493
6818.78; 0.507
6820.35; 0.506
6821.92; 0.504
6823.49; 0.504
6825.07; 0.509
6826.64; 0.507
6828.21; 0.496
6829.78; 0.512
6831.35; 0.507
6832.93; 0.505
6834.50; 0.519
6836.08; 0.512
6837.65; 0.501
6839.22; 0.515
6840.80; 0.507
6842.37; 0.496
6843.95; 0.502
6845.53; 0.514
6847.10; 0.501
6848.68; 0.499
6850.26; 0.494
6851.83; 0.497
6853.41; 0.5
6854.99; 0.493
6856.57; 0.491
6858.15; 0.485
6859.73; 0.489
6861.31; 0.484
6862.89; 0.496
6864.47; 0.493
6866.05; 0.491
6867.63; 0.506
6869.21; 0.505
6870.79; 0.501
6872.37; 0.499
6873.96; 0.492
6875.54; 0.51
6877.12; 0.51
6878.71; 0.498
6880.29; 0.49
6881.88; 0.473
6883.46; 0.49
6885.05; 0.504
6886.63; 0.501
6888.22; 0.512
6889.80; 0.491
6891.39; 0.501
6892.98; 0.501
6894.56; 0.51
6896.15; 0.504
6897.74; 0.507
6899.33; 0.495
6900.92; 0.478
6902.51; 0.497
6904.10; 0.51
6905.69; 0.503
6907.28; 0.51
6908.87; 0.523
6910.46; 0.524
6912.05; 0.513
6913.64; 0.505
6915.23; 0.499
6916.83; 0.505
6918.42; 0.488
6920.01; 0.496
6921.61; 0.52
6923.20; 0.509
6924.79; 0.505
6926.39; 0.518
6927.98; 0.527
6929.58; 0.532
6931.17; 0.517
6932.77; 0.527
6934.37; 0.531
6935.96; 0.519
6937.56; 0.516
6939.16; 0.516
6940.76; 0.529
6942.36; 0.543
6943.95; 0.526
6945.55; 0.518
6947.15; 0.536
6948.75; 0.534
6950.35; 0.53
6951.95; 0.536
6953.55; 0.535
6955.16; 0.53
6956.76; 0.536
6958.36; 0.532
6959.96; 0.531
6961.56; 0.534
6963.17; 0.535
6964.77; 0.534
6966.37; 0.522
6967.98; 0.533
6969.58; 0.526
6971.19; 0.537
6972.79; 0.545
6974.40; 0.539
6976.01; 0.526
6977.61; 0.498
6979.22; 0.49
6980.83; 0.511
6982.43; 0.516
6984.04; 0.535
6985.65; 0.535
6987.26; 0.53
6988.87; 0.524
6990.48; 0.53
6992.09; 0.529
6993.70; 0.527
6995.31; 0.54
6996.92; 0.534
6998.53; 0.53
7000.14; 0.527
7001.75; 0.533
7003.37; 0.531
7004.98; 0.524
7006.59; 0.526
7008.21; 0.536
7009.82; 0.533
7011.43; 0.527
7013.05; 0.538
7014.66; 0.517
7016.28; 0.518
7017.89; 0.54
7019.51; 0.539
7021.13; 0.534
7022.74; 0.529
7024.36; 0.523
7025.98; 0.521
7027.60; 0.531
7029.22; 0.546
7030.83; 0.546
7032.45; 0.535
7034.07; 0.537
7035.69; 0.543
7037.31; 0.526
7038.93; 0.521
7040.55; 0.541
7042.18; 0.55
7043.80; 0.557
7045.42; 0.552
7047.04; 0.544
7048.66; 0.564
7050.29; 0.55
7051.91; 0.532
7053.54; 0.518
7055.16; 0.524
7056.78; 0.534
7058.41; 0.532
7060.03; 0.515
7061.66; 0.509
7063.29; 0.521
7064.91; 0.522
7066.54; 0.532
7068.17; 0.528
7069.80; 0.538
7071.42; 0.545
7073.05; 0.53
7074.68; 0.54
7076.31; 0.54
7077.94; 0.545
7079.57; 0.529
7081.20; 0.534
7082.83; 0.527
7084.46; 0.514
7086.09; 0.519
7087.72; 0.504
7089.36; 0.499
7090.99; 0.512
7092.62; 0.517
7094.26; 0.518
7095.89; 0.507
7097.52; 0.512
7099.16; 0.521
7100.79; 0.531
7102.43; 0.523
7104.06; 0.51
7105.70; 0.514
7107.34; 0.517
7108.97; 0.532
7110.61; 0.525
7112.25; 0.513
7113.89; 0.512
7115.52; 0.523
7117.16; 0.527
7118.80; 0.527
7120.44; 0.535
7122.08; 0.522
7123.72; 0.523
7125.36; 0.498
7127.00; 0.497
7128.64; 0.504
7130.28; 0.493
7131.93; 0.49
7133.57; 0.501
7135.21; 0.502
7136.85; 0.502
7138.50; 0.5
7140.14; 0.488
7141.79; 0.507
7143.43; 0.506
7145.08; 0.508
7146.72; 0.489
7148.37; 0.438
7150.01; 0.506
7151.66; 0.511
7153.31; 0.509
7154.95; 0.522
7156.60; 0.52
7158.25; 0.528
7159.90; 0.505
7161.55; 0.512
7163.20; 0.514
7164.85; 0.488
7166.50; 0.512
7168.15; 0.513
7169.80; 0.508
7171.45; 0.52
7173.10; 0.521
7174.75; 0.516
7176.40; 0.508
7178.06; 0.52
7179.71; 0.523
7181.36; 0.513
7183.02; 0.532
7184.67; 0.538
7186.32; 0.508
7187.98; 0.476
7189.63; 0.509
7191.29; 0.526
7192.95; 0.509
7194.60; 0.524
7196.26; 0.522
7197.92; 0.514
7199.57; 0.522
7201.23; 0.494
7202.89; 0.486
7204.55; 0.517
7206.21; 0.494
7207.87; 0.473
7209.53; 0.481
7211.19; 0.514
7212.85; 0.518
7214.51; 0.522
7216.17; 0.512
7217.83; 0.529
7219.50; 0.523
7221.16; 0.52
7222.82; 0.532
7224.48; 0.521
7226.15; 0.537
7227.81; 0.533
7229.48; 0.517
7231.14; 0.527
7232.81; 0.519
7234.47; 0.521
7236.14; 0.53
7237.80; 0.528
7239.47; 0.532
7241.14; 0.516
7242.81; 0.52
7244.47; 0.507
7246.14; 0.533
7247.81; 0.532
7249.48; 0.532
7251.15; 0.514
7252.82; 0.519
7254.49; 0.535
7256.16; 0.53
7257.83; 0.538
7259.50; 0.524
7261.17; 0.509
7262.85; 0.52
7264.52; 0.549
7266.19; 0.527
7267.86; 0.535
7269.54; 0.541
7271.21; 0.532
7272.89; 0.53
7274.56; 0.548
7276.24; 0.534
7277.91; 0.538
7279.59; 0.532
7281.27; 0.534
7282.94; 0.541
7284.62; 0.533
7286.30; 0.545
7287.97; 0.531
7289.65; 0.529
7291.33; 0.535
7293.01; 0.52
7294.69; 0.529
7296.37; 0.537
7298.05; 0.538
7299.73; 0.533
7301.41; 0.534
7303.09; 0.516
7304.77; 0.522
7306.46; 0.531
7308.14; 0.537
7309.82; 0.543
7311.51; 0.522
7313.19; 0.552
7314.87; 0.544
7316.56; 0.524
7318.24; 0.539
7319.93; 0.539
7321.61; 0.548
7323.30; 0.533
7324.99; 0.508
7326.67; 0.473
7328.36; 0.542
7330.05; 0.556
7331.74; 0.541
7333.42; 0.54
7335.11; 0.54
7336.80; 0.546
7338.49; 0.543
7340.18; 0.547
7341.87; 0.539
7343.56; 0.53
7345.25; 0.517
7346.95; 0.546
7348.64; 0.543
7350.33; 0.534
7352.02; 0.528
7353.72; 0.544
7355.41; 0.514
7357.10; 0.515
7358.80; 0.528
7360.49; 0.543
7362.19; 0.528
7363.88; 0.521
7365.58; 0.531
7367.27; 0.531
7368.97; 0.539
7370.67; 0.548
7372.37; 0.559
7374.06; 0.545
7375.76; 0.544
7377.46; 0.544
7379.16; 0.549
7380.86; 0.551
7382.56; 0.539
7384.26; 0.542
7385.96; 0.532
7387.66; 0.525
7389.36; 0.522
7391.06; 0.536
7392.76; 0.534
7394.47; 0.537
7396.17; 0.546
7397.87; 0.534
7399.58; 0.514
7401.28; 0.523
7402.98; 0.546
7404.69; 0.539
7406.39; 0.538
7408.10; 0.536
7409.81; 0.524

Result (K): 0.04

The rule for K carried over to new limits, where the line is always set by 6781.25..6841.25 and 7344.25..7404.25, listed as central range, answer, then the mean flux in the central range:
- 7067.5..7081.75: -0.03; 0.537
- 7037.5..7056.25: -0.04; 0.541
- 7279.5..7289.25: -0.01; 0.536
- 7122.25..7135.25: 0.05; 0.502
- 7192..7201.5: 0.02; 0.516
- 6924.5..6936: -0.02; 0.523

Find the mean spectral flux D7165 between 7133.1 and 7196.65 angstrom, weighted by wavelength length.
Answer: 0.509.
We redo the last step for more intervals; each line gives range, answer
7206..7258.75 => 0.521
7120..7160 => 0.504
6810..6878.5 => 0.502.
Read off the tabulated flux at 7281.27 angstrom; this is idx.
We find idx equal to 0.534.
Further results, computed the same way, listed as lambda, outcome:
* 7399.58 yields 0.514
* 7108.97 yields 0.532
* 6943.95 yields 0.526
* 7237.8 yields 0.528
